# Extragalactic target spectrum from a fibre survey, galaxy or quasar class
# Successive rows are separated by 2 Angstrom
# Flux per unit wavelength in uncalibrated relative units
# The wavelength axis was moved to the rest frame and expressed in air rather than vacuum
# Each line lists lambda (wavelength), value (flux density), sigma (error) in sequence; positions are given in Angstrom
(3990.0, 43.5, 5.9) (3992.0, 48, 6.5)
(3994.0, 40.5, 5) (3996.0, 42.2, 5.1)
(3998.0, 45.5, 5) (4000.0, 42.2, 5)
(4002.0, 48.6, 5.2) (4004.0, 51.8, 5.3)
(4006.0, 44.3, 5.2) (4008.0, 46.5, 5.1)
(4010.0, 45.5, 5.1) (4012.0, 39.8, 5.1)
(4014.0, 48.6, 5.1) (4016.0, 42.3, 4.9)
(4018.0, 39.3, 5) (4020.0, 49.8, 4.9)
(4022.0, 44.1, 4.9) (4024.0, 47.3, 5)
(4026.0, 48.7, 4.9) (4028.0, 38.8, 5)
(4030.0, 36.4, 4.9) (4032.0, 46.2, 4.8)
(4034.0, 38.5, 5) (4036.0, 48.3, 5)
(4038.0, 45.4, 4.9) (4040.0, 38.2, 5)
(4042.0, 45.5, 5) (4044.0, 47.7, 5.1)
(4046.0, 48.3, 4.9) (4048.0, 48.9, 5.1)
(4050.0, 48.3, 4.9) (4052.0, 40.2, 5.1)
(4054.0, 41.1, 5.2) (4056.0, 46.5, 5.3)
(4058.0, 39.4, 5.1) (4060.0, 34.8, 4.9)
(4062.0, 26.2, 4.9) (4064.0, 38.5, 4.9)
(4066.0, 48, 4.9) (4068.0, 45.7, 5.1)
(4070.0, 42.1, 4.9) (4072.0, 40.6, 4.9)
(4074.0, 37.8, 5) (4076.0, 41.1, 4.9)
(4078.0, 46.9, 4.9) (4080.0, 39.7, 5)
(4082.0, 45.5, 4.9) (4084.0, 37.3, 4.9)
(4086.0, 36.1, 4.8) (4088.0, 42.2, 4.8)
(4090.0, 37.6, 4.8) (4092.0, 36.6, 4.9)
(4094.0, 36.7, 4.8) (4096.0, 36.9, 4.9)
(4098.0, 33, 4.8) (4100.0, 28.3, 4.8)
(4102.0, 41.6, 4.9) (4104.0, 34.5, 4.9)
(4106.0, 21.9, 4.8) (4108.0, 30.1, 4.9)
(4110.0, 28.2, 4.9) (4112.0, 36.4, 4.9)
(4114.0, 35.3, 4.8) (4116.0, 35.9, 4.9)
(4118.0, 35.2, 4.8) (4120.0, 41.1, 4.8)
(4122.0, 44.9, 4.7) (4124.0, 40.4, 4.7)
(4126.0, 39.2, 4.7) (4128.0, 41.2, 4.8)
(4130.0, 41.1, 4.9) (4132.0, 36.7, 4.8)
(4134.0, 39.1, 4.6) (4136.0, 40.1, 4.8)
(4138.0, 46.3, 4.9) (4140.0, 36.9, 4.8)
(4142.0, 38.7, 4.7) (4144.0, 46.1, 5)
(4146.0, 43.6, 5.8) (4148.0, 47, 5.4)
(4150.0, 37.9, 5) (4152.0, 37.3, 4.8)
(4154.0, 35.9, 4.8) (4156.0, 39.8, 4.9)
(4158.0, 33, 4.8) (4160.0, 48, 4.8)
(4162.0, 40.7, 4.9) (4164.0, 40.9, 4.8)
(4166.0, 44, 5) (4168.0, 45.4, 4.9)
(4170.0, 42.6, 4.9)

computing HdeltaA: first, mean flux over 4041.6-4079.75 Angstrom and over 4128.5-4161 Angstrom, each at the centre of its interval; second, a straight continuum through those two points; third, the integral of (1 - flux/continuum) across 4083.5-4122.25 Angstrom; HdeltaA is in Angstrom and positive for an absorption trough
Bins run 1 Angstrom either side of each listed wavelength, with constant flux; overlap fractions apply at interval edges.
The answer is 5.8 Angstrom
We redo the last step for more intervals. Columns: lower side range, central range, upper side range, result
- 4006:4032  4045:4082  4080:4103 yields -1.80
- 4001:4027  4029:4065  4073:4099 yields 0.54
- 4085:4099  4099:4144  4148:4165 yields 1.29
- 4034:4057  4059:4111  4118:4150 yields 7.34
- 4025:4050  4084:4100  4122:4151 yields 2.30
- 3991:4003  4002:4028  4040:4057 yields -0.42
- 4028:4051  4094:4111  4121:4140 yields 3.98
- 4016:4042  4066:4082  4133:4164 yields -0.06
